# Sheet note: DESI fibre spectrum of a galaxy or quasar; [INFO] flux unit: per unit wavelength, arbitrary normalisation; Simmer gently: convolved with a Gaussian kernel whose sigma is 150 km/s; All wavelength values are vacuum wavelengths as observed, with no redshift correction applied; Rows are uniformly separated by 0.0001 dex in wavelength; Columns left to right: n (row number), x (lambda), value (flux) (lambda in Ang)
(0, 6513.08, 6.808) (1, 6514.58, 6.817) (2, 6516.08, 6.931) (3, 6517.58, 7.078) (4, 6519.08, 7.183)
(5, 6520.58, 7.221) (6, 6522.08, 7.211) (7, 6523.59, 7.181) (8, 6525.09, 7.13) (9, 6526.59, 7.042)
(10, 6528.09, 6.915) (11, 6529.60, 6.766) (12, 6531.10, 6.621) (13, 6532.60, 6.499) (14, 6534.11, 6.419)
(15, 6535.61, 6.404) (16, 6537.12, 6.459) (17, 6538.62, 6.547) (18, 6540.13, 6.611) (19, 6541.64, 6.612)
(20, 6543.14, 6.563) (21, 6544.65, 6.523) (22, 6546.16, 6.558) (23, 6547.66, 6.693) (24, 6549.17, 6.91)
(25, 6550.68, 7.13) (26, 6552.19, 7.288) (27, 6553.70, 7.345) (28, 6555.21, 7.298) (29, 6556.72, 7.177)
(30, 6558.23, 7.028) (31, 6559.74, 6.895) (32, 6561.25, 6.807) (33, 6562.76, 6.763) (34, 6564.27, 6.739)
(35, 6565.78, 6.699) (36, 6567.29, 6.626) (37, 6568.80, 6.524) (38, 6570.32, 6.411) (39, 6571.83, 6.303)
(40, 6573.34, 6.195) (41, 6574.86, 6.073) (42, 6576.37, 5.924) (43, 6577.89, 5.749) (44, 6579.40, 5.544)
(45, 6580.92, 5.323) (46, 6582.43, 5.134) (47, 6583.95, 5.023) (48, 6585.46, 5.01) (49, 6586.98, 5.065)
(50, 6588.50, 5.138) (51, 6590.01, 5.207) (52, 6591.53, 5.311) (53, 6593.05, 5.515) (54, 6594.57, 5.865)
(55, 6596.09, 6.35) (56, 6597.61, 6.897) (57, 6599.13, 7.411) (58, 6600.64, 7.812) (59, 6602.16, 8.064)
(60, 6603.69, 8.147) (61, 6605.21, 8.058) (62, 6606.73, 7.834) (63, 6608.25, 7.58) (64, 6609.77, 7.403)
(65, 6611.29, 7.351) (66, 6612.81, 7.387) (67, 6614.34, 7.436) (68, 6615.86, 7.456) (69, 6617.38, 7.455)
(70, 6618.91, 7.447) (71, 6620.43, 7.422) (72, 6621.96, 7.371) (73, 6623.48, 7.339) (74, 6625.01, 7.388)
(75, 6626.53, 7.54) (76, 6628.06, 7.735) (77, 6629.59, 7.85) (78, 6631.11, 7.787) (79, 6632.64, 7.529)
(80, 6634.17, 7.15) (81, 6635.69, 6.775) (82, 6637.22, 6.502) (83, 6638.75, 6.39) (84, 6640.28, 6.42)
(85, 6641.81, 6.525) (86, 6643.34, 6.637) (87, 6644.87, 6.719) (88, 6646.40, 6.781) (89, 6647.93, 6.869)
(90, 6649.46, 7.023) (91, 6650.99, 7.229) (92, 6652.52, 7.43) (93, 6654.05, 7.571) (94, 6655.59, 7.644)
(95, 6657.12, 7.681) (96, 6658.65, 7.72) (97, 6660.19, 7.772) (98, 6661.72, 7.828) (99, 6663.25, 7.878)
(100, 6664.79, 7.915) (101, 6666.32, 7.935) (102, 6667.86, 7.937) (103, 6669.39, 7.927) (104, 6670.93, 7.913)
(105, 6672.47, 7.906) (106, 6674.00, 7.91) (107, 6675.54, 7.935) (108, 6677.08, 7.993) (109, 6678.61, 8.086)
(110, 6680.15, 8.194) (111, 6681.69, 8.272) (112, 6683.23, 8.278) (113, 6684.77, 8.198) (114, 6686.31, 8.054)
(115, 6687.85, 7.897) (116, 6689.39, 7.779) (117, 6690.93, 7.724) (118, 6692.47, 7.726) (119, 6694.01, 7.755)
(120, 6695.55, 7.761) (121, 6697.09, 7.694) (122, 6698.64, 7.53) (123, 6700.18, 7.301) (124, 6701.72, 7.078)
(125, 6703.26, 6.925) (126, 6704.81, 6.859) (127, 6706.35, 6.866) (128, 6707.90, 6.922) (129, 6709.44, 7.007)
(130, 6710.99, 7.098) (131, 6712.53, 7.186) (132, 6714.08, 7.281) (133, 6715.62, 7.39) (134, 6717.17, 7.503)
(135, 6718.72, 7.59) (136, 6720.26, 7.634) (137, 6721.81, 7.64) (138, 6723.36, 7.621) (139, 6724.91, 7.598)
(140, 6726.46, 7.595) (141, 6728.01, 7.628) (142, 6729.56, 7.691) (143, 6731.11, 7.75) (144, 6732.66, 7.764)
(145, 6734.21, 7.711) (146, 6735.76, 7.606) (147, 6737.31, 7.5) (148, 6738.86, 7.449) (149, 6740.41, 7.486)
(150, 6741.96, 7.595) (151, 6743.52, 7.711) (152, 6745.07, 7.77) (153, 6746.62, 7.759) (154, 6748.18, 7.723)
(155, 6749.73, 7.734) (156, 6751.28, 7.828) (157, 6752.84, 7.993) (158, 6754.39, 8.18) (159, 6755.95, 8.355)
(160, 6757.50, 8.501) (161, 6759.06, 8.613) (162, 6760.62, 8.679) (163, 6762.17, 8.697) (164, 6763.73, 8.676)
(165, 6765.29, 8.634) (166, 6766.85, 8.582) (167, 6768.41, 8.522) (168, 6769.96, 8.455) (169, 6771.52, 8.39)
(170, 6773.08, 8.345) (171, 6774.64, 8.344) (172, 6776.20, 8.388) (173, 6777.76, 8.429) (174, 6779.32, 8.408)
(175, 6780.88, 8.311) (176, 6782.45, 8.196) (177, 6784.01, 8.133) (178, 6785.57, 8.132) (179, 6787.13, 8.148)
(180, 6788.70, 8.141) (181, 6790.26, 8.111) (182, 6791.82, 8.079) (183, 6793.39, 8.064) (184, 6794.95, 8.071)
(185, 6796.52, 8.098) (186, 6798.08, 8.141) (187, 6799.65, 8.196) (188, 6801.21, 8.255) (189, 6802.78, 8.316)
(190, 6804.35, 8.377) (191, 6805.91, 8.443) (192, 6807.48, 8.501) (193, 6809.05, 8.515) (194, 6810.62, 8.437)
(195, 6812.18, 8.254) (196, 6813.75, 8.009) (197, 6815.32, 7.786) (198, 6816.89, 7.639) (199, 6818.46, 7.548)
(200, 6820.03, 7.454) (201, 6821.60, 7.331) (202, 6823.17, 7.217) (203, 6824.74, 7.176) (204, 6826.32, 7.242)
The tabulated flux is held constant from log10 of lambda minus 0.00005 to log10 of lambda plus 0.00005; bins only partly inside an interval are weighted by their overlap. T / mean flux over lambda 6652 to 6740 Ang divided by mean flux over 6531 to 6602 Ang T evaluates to 1.20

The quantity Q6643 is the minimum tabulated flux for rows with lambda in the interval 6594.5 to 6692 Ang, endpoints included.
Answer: 5.865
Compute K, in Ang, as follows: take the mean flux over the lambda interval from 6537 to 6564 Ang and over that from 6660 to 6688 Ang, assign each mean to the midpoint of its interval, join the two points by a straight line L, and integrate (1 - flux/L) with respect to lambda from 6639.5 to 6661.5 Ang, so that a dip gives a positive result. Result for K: 1.8 Ang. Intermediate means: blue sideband 6.85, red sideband 8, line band 7.16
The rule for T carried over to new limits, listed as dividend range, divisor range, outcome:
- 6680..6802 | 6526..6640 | 1.17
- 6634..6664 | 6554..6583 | 1.11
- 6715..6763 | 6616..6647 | 1.09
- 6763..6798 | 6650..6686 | 1.05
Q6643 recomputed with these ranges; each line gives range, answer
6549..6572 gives 6.303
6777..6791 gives 8.111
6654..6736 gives 6.859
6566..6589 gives 5.01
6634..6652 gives 6.39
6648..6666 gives 7.023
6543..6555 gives 6.523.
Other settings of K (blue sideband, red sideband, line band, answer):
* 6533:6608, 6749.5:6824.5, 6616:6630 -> -1.2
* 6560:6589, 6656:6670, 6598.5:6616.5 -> -2.7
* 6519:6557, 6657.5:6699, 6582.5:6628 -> 3.1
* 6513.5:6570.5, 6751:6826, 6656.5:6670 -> -0.6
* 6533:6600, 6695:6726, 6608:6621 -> -1.5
